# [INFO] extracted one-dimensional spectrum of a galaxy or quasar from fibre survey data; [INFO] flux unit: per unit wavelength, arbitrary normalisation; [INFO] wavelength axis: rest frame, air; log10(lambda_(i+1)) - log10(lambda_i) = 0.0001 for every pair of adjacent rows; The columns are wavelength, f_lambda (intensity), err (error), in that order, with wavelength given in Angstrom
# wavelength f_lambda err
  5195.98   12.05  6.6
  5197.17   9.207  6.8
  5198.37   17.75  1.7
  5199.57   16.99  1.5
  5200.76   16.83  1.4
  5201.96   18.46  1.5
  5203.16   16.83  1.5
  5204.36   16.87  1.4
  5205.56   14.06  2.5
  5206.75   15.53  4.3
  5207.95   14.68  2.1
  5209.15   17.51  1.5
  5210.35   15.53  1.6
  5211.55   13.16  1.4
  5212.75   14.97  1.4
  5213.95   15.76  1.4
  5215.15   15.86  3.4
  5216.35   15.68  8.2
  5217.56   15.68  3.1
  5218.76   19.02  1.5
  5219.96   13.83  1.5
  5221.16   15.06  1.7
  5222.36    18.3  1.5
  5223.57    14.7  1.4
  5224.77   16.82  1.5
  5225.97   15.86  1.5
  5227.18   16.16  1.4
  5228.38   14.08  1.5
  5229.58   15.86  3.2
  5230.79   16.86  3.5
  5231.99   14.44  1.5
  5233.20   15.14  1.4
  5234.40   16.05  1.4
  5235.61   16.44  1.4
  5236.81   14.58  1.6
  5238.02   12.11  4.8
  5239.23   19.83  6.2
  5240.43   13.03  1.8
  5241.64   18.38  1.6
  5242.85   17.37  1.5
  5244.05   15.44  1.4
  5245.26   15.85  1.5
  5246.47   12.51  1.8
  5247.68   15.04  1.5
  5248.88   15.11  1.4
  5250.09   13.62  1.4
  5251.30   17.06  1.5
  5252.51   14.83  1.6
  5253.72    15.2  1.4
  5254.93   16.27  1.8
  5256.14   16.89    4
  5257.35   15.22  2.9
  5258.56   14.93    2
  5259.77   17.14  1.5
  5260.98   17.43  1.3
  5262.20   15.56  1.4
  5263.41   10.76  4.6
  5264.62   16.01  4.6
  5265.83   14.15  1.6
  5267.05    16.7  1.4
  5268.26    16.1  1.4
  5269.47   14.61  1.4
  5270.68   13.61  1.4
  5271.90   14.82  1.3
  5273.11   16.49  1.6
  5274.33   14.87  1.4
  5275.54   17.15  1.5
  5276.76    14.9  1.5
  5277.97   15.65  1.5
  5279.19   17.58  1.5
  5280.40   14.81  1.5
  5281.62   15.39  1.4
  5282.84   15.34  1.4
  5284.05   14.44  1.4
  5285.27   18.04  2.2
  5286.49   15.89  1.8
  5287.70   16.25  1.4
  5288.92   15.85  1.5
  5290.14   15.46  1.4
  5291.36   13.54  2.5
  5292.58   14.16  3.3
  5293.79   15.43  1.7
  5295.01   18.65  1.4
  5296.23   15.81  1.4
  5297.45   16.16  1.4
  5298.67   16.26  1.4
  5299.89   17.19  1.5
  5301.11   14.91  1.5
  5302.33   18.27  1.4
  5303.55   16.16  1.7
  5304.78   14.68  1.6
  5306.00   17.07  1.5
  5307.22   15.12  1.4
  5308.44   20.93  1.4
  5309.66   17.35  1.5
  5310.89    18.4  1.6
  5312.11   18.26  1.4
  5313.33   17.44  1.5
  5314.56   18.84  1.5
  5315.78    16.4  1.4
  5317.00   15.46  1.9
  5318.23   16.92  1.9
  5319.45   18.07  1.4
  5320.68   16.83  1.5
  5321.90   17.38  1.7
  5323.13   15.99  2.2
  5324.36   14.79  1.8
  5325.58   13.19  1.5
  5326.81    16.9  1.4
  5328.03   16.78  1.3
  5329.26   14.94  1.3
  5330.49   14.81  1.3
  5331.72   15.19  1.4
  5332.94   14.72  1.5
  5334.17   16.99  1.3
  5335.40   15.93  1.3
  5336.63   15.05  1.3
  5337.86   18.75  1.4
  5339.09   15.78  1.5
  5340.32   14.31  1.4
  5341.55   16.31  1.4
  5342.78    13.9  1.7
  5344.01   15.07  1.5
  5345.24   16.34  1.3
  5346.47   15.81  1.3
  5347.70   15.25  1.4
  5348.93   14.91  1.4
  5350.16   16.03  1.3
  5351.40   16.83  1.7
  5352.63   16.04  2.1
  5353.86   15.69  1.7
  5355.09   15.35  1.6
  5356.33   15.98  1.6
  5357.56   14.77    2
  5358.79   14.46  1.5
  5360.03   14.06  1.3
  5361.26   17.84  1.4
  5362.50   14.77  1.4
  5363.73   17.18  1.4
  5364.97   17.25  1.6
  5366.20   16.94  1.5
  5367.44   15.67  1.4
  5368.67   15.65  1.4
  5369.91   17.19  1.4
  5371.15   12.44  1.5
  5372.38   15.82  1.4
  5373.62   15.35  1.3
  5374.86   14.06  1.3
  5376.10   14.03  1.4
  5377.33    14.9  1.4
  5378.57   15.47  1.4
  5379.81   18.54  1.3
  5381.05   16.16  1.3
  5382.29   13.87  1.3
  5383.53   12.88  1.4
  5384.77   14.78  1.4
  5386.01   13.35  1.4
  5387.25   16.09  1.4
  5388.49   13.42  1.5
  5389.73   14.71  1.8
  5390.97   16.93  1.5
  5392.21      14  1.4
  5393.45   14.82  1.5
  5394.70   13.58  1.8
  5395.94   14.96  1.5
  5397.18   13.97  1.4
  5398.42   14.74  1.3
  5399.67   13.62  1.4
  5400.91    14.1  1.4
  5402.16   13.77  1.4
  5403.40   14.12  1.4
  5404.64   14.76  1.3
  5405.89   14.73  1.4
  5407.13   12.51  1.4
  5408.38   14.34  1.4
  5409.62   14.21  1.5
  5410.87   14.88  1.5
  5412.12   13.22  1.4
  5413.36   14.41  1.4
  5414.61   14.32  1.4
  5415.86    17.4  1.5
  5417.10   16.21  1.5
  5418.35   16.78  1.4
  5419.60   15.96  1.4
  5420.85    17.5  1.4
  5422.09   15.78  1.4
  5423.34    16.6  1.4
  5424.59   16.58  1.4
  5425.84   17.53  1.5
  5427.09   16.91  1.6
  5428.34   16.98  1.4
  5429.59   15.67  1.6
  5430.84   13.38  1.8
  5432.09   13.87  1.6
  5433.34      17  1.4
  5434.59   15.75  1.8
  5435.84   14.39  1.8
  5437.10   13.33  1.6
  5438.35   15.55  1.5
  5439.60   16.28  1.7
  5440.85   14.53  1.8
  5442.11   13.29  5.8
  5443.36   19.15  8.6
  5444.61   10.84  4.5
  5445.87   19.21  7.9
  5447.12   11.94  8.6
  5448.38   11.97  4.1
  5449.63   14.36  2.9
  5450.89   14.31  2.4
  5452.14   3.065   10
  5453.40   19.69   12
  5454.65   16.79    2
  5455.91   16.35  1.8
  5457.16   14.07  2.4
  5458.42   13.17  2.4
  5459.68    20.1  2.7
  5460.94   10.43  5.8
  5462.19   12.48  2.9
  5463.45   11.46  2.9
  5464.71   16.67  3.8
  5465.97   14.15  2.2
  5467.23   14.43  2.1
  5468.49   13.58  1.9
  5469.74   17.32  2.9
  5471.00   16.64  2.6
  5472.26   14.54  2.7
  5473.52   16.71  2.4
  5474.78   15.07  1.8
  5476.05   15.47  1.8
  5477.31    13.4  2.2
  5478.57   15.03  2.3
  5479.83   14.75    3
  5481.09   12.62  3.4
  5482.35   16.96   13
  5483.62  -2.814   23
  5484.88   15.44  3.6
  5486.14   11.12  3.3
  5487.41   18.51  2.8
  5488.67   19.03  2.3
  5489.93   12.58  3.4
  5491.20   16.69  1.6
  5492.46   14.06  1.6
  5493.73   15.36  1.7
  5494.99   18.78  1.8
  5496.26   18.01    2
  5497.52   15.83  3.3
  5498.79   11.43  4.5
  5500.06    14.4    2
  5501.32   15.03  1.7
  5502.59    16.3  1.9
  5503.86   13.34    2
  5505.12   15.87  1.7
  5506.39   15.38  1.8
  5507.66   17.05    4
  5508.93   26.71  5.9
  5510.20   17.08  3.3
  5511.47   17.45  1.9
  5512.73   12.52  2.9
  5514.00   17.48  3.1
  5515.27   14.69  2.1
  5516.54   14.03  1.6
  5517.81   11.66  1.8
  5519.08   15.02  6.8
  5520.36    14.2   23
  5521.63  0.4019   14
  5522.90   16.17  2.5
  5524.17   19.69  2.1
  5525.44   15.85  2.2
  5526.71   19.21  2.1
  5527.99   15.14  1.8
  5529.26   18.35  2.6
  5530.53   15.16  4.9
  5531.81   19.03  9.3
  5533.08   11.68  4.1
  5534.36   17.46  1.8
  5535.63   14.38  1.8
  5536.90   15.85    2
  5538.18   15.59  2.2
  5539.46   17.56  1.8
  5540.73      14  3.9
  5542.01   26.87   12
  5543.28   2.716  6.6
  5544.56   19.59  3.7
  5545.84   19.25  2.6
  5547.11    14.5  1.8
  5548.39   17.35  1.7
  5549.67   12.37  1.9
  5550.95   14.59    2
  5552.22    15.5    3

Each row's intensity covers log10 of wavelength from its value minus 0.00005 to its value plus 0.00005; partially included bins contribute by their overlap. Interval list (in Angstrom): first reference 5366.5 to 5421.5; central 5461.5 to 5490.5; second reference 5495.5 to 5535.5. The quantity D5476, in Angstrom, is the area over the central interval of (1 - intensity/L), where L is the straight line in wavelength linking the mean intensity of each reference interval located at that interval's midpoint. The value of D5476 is 2.2 Angstrom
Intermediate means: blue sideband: 14.9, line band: 14.1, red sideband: 15.5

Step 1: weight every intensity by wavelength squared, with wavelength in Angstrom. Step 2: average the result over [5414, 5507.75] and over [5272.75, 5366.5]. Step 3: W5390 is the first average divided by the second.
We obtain 1.0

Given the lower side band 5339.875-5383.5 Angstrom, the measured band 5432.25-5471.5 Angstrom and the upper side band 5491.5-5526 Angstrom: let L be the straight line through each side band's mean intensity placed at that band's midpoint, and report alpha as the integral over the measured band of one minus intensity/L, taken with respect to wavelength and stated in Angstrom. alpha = 2.1 Angstrom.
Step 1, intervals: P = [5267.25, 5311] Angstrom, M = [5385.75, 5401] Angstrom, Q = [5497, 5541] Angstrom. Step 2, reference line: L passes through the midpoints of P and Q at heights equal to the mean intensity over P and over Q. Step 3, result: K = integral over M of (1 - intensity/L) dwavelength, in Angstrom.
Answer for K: 1.2 Angstrom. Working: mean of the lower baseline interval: 16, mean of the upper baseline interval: 15.5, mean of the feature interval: 14.5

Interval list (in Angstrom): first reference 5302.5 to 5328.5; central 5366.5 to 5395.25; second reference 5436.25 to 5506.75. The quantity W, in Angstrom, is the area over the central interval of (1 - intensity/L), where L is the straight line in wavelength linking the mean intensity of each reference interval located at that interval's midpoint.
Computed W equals 1.6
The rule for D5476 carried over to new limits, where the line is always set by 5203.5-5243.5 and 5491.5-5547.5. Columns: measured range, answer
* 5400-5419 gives 1.30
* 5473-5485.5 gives 1.97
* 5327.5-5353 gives 0.05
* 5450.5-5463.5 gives 1.49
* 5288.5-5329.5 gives -1.94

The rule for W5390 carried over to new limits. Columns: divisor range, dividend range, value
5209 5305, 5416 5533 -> 1.05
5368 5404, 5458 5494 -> 1.00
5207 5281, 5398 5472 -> 1.03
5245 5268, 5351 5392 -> 1.05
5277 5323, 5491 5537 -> 1.02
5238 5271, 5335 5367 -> 1.06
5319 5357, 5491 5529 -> 1.05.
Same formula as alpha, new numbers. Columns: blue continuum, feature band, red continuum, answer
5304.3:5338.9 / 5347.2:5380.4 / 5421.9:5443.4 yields 1.1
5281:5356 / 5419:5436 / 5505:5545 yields -0.1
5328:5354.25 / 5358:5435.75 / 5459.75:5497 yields 0.0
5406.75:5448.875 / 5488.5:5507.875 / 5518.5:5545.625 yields -0.1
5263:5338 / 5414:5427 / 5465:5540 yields -0.8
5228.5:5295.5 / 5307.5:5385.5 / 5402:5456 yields -3.4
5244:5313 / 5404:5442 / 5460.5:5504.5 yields -1.3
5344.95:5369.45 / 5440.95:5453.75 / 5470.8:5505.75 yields 1.1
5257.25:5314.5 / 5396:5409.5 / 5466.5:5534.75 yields 1.2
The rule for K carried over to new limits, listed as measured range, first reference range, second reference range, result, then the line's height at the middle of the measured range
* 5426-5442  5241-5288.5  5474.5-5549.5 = 0.1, 15.4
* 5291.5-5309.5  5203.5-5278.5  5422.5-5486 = -1.4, 15.3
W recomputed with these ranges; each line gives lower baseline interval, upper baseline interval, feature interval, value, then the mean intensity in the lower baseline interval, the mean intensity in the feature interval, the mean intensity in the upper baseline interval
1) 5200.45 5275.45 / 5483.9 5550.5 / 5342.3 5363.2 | 0.12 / 15.6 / 15.5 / 15.5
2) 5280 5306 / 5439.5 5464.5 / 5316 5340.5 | -0.75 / 15.9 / 16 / 14.2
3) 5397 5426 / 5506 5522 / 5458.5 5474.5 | 0.29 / 15.1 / 14.8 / 15.1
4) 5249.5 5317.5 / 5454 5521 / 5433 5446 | 0.01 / 16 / 15.2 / 15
